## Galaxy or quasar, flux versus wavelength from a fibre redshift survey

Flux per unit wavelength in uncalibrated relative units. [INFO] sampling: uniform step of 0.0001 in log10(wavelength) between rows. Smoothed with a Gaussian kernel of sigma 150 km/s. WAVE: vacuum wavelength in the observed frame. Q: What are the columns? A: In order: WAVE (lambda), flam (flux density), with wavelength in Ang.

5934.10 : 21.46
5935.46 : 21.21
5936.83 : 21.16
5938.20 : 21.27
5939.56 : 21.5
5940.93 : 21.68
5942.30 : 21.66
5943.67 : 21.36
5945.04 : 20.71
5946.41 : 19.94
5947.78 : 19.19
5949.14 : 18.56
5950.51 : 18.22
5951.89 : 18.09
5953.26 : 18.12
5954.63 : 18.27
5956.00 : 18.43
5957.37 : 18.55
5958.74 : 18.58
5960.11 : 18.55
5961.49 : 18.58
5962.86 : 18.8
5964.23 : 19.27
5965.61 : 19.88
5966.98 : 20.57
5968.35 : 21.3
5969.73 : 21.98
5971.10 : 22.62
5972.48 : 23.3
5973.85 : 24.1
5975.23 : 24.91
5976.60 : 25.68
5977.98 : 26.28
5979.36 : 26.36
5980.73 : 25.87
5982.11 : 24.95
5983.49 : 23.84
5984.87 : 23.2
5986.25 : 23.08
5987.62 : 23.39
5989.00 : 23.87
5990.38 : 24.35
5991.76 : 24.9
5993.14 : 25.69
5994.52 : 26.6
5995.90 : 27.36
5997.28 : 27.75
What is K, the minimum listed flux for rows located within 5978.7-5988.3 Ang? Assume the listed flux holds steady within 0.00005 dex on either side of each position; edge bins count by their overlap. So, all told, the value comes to 23.08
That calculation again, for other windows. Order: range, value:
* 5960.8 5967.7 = 18.58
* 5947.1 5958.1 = 18.09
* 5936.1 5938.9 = 21.16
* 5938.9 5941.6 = 21.5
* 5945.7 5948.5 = 19.19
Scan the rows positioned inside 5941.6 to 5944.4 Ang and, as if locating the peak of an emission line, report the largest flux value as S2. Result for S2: 21.66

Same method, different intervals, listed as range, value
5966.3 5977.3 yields 25.68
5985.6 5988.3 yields 23.39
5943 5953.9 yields 21.36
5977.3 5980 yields 26.36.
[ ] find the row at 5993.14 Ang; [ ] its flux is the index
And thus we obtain 25.69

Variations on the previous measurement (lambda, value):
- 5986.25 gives 23.08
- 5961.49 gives 18.58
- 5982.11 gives 24.95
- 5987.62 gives 23.39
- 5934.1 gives 21.46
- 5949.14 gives 18.56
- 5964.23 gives 19.27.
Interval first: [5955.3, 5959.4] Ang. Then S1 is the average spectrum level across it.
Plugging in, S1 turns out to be 18.5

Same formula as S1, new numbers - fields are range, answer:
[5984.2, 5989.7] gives 23.4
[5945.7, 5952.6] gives 18.8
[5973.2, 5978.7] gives 25.2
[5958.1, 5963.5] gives 18.6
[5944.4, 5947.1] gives 20.3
